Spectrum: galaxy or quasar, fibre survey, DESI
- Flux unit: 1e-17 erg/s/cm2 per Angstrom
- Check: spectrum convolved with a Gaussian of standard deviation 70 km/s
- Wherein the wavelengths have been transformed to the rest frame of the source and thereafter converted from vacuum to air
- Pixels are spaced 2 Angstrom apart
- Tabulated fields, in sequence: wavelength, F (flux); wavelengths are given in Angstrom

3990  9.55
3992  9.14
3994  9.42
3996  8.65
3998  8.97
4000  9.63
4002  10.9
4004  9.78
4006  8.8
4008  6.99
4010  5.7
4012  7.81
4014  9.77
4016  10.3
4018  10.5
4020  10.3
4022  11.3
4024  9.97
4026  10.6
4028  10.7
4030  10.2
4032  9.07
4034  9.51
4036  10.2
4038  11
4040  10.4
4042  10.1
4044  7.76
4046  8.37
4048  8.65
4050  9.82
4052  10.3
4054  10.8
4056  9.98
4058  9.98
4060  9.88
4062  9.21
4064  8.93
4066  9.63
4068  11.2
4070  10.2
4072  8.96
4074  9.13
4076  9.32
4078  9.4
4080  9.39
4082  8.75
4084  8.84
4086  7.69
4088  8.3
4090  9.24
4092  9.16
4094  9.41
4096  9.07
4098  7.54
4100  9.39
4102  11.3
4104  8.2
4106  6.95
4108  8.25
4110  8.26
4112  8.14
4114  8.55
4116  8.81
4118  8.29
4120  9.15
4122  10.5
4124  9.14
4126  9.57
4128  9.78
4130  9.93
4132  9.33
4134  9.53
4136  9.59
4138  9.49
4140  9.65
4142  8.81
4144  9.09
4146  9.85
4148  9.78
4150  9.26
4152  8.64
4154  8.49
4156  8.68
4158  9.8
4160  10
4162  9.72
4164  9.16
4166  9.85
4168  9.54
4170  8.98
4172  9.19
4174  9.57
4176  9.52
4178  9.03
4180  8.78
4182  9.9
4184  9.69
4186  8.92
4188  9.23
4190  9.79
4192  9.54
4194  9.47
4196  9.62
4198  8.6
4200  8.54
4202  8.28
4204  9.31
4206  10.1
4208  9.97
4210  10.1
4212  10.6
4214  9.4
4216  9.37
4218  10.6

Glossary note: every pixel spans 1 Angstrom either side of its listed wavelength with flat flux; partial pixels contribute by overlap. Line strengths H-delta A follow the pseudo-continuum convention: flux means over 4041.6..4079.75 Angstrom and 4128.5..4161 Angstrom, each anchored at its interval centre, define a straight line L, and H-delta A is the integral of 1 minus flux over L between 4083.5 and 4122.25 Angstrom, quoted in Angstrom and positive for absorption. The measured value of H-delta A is 3.0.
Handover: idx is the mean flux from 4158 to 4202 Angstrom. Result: 9.35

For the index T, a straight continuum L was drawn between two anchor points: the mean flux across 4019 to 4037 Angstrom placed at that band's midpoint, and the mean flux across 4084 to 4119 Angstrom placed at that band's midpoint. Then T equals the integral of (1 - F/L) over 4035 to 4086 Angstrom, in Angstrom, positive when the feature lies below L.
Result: -0.3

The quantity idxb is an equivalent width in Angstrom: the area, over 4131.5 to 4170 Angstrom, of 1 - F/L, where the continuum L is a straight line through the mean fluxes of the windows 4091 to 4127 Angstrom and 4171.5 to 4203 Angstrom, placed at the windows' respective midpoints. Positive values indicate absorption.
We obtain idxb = -1.32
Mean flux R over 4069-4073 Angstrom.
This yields 9.58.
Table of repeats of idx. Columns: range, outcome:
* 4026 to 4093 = 9.53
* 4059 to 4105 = 9.22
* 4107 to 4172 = 9.24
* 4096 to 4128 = 8.84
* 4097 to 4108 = 8.64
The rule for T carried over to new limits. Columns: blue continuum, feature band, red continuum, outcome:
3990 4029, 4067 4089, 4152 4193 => 0.5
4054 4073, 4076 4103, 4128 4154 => 1.8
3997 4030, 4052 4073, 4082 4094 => -2.1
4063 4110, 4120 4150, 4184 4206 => -1.4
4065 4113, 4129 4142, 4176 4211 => -0.5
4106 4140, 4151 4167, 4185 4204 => -0.3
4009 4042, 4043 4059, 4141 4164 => 0.4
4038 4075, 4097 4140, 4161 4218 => 2.3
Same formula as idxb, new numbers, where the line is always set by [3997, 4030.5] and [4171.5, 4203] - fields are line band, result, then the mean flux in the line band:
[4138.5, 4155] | 0.17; 9.21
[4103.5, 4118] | 1.84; 8.17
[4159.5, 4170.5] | -0.33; 9.55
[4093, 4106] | 0.56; 8.98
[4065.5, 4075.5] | -0.40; 9.81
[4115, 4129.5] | 0.00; 9.34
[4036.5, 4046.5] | -0.14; 9.62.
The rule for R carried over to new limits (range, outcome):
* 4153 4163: 9.34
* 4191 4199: 9.31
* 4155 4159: 9.24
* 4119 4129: 9.63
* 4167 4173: 9.24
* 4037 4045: 9.81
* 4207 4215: 10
